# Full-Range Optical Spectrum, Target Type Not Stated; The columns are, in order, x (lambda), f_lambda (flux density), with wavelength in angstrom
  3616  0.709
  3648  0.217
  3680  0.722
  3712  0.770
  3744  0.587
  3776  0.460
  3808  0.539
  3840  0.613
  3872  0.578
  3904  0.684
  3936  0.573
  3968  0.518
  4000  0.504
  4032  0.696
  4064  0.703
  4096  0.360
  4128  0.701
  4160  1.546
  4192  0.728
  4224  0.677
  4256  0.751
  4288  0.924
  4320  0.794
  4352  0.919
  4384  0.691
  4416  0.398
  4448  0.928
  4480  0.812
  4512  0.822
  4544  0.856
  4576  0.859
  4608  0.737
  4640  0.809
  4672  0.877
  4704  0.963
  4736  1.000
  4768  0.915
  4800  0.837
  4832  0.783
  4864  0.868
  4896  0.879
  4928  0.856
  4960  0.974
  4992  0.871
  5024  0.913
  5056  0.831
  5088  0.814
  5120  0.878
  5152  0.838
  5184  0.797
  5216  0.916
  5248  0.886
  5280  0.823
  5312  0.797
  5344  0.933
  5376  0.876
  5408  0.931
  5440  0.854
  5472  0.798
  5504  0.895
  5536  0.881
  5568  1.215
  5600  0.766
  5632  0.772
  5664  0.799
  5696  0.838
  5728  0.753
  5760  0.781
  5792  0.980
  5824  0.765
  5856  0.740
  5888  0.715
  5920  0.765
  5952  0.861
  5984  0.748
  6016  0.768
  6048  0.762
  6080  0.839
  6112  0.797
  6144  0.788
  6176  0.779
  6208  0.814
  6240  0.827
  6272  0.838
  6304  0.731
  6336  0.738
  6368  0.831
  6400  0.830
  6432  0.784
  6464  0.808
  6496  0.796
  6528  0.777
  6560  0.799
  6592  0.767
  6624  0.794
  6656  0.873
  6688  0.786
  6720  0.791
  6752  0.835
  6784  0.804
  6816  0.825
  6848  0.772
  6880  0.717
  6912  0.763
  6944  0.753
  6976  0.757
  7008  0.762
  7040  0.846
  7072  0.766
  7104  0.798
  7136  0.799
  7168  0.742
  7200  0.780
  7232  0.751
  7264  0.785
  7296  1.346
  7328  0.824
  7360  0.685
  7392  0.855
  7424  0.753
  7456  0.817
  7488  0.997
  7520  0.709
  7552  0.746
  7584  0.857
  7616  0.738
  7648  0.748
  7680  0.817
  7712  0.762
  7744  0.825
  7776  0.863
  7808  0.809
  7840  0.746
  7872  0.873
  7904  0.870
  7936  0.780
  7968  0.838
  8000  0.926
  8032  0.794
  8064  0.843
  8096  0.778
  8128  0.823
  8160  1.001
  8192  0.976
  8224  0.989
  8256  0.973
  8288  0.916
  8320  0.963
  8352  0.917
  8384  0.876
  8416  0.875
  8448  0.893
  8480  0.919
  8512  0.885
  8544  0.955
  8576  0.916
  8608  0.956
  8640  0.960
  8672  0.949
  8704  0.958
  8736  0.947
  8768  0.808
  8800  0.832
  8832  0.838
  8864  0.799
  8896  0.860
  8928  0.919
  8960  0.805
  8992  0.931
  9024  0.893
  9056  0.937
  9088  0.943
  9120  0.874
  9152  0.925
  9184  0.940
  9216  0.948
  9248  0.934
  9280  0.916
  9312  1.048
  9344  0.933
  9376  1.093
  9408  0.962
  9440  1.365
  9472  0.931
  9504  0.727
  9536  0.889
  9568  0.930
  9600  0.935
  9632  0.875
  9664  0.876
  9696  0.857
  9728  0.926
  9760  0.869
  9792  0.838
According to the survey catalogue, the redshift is 0.11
